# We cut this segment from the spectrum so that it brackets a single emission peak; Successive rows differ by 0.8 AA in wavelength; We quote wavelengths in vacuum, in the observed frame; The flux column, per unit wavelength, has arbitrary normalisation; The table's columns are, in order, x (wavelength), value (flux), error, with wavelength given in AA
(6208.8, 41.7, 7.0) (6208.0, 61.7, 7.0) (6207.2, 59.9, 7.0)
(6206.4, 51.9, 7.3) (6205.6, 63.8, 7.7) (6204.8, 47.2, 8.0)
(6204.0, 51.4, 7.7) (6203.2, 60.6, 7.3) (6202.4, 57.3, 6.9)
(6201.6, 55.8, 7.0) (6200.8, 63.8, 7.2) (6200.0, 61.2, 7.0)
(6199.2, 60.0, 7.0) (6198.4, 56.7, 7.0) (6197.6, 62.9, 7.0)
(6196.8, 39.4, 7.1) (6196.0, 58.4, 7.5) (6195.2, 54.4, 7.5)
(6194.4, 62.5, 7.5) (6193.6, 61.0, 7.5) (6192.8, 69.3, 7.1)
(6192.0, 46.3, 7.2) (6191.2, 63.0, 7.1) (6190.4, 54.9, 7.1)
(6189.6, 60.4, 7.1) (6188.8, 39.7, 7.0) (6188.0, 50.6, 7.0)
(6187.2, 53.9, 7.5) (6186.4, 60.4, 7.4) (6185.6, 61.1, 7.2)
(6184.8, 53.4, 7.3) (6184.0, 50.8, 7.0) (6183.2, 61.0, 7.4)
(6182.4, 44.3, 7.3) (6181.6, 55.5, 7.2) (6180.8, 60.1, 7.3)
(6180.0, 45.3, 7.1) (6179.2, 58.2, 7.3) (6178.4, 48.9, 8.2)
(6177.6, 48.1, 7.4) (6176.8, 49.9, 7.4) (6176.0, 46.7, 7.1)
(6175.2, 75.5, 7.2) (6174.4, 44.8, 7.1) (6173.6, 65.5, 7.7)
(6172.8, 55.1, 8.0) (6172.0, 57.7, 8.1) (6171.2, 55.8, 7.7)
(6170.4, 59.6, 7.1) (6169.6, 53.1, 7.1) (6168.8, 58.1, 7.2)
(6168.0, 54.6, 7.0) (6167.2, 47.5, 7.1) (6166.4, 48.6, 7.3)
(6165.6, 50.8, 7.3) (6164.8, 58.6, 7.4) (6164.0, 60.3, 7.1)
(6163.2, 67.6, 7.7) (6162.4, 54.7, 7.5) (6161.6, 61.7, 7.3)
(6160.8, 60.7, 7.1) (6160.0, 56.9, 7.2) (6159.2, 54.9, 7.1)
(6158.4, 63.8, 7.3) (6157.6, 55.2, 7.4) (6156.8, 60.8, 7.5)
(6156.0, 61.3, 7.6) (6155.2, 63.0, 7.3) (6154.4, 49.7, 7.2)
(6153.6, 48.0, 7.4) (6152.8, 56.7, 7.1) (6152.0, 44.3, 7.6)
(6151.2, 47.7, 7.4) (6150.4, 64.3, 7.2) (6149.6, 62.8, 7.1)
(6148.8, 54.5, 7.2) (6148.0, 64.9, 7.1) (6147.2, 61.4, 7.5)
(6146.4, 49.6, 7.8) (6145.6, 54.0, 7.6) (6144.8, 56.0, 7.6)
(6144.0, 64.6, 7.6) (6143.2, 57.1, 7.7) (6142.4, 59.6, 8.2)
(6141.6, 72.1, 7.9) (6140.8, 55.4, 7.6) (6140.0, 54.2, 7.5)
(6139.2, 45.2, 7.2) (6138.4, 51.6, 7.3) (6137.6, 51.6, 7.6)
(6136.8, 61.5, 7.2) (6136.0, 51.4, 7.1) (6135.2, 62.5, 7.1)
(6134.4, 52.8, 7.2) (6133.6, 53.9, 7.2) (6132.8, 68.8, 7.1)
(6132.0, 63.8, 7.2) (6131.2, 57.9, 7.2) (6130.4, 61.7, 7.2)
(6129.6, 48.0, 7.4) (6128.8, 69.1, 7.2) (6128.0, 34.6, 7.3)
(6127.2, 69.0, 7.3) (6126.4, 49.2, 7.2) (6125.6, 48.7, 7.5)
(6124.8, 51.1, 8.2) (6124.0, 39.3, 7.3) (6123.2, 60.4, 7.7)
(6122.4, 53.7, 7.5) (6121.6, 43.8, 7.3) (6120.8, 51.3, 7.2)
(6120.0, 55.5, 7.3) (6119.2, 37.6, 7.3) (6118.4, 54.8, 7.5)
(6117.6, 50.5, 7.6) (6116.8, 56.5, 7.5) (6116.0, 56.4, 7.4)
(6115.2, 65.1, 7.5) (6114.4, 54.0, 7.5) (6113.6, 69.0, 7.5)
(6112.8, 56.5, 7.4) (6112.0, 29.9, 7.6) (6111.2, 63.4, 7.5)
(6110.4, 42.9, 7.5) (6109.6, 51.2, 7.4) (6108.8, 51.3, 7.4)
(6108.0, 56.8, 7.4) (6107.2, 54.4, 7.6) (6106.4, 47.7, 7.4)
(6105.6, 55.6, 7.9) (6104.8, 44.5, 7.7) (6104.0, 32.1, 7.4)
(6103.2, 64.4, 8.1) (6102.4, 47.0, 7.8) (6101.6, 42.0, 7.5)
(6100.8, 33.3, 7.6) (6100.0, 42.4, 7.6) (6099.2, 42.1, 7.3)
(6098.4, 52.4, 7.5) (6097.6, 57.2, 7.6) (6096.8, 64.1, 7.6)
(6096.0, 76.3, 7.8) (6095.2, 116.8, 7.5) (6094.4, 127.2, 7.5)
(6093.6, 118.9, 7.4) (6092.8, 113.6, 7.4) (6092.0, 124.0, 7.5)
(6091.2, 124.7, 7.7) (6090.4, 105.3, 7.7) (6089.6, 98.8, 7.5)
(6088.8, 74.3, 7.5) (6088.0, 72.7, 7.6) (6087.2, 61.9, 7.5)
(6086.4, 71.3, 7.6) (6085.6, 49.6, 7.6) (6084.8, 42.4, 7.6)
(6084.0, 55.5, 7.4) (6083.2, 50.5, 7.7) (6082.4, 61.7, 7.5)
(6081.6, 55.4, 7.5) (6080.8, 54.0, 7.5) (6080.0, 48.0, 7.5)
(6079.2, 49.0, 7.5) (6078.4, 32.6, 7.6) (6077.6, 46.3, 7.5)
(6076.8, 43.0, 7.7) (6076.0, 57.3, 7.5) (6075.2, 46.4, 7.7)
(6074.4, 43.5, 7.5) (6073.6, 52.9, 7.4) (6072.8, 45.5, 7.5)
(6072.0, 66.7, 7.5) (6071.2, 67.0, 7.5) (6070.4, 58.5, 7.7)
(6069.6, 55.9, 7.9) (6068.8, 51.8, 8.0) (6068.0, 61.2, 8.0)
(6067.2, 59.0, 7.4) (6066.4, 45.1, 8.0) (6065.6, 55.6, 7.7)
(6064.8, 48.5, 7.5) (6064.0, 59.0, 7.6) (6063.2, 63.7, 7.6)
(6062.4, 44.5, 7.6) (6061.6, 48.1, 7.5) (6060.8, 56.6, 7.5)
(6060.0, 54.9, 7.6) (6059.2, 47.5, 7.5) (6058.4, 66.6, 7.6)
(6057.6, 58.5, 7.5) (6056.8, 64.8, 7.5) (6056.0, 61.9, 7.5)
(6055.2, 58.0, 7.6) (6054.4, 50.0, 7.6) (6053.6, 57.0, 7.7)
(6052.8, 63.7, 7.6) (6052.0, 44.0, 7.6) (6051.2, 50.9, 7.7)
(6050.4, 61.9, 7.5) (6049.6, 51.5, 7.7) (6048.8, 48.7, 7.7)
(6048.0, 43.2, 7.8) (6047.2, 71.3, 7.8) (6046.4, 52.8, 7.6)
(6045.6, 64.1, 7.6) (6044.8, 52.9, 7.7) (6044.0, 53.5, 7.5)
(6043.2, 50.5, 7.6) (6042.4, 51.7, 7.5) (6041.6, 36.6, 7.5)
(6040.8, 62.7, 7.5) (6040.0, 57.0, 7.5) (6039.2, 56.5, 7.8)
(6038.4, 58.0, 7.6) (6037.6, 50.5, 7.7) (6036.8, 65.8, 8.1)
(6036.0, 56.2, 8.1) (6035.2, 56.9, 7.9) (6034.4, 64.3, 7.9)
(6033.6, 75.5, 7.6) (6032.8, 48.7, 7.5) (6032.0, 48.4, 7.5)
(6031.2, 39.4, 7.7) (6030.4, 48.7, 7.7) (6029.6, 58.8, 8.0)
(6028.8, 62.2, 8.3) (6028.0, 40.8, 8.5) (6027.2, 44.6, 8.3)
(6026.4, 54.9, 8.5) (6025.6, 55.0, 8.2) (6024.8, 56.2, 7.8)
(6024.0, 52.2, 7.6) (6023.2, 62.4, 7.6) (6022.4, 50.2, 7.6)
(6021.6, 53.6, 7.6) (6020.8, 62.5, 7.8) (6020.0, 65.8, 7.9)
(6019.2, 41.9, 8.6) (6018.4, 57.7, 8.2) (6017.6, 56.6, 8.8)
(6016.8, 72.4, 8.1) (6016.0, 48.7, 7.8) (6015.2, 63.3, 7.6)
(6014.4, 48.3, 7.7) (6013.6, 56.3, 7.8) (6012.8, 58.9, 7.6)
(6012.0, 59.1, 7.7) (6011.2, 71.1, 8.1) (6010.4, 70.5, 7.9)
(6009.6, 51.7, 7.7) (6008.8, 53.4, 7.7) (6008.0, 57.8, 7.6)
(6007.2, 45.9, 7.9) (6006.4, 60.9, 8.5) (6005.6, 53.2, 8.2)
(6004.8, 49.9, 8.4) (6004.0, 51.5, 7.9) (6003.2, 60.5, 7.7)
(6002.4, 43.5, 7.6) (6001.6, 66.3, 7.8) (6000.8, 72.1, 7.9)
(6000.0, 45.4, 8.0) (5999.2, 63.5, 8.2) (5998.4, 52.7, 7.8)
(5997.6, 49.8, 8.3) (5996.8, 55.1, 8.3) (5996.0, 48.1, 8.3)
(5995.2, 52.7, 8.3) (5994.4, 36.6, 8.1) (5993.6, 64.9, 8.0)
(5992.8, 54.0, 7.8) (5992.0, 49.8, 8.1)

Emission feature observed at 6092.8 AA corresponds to H-beta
